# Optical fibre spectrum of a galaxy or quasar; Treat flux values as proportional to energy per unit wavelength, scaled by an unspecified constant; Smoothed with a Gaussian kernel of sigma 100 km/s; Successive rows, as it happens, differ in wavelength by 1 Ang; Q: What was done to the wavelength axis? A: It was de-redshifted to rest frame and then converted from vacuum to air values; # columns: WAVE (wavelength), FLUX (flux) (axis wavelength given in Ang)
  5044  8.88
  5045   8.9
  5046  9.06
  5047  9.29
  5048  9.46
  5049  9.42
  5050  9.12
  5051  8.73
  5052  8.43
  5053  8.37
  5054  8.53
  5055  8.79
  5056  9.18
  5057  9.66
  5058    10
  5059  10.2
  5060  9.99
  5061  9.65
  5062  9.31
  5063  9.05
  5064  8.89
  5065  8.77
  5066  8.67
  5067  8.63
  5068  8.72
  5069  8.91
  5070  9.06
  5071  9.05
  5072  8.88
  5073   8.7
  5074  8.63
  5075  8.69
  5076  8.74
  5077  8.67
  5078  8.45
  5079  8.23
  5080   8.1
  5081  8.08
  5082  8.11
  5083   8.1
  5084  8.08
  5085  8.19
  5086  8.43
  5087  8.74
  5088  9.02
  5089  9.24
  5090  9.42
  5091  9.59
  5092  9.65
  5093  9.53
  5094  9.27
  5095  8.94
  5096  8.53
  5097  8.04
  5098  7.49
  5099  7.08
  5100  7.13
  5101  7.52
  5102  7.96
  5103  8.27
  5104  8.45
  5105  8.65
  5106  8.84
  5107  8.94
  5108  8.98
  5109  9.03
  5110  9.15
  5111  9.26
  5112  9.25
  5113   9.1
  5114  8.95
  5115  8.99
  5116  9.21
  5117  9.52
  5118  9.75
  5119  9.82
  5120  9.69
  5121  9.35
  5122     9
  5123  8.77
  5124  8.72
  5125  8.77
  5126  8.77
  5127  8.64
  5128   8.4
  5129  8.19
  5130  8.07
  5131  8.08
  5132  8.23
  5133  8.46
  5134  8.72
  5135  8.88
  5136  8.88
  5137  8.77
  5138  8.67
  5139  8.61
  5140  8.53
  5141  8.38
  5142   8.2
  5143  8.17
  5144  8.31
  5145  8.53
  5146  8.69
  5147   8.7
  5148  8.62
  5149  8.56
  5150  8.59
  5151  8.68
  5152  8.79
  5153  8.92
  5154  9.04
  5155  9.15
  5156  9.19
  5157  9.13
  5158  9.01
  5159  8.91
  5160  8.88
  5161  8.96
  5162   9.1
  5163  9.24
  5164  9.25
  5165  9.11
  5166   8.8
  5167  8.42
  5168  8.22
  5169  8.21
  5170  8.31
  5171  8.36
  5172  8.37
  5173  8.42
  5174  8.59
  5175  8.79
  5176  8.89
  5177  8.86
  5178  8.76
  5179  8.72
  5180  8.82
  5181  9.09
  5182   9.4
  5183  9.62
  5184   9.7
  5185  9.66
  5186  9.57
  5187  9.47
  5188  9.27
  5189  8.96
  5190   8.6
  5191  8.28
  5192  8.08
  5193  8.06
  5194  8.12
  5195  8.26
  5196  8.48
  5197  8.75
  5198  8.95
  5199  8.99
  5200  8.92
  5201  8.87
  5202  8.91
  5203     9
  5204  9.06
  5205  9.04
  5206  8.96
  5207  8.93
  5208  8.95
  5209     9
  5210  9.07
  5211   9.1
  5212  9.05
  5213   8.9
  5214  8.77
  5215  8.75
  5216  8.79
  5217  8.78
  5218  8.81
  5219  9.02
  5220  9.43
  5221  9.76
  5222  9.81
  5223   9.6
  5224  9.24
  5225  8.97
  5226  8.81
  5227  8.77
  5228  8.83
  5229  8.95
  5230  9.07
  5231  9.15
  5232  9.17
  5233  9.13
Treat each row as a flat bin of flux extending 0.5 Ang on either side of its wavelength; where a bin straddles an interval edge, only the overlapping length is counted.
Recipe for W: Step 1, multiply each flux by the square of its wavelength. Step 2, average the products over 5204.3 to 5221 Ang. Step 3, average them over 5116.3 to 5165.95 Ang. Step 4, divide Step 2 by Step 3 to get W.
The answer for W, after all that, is 1.0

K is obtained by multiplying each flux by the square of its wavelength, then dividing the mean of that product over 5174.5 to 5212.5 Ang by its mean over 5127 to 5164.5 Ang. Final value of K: 1.0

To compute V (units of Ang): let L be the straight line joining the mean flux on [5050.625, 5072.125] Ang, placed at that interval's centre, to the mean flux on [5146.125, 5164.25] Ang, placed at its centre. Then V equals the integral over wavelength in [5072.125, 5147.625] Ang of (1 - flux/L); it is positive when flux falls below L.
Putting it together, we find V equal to 2.8 Ang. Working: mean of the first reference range 9.07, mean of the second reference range 8.92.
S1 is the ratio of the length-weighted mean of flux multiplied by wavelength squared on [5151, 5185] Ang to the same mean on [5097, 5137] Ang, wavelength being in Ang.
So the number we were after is 1.04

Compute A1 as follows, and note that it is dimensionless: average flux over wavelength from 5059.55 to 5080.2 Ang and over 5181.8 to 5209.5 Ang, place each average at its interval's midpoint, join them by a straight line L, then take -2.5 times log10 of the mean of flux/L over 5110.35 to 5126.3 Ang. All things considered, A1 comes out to -0.04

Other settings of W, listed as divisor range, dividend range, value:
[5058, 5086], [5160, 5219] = 1.06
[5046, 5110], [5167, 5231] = 1.06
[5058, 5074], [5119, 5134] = 0.98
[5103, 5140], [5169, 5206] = 1.02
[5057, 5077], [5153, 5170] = 1.02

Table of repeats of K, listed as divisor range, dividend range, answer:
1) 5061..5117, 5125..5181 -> 1.02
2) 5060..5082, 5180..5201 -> 1.06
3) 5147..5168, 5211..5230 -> 1.04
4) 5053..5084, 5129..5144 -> 0.98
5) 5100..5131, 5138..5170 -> 1.00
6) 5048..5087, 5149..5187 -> 1.05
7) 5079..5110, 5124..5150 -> 1.02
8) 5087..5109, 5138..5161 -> 1.03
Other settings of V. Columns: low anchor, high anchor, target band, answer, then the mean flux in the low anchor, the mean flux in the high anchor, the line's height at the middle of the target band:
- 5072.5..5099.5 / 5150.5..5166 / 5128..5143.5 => 0.7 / 8.58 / 9.02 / 8.88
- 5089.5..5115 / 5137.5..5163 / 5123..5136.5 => 0.3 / 8.69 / 8.74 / 8.72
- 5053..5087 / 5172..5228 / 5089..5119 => 0.2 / 8.81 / 8.94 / 8.85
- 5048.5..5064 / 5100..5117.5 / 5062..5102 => 1.8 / 9.22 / 8.78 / 9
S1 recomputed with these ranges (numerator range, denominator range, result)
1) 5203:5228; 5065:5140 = 1.09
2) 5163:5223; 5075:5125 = 1.05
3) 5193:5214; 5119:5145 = 1.05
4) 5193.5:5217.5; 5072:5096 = 1.06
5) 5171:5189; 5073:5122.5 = 1.07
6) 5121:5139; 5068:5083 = 1.03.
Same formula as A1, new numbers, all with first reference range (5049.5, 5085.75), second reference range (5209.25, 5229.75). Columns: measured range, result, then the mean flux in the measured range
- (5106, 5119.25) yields -0.04 mag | 9.2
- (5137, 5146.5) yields 0.06 mag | 8.47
